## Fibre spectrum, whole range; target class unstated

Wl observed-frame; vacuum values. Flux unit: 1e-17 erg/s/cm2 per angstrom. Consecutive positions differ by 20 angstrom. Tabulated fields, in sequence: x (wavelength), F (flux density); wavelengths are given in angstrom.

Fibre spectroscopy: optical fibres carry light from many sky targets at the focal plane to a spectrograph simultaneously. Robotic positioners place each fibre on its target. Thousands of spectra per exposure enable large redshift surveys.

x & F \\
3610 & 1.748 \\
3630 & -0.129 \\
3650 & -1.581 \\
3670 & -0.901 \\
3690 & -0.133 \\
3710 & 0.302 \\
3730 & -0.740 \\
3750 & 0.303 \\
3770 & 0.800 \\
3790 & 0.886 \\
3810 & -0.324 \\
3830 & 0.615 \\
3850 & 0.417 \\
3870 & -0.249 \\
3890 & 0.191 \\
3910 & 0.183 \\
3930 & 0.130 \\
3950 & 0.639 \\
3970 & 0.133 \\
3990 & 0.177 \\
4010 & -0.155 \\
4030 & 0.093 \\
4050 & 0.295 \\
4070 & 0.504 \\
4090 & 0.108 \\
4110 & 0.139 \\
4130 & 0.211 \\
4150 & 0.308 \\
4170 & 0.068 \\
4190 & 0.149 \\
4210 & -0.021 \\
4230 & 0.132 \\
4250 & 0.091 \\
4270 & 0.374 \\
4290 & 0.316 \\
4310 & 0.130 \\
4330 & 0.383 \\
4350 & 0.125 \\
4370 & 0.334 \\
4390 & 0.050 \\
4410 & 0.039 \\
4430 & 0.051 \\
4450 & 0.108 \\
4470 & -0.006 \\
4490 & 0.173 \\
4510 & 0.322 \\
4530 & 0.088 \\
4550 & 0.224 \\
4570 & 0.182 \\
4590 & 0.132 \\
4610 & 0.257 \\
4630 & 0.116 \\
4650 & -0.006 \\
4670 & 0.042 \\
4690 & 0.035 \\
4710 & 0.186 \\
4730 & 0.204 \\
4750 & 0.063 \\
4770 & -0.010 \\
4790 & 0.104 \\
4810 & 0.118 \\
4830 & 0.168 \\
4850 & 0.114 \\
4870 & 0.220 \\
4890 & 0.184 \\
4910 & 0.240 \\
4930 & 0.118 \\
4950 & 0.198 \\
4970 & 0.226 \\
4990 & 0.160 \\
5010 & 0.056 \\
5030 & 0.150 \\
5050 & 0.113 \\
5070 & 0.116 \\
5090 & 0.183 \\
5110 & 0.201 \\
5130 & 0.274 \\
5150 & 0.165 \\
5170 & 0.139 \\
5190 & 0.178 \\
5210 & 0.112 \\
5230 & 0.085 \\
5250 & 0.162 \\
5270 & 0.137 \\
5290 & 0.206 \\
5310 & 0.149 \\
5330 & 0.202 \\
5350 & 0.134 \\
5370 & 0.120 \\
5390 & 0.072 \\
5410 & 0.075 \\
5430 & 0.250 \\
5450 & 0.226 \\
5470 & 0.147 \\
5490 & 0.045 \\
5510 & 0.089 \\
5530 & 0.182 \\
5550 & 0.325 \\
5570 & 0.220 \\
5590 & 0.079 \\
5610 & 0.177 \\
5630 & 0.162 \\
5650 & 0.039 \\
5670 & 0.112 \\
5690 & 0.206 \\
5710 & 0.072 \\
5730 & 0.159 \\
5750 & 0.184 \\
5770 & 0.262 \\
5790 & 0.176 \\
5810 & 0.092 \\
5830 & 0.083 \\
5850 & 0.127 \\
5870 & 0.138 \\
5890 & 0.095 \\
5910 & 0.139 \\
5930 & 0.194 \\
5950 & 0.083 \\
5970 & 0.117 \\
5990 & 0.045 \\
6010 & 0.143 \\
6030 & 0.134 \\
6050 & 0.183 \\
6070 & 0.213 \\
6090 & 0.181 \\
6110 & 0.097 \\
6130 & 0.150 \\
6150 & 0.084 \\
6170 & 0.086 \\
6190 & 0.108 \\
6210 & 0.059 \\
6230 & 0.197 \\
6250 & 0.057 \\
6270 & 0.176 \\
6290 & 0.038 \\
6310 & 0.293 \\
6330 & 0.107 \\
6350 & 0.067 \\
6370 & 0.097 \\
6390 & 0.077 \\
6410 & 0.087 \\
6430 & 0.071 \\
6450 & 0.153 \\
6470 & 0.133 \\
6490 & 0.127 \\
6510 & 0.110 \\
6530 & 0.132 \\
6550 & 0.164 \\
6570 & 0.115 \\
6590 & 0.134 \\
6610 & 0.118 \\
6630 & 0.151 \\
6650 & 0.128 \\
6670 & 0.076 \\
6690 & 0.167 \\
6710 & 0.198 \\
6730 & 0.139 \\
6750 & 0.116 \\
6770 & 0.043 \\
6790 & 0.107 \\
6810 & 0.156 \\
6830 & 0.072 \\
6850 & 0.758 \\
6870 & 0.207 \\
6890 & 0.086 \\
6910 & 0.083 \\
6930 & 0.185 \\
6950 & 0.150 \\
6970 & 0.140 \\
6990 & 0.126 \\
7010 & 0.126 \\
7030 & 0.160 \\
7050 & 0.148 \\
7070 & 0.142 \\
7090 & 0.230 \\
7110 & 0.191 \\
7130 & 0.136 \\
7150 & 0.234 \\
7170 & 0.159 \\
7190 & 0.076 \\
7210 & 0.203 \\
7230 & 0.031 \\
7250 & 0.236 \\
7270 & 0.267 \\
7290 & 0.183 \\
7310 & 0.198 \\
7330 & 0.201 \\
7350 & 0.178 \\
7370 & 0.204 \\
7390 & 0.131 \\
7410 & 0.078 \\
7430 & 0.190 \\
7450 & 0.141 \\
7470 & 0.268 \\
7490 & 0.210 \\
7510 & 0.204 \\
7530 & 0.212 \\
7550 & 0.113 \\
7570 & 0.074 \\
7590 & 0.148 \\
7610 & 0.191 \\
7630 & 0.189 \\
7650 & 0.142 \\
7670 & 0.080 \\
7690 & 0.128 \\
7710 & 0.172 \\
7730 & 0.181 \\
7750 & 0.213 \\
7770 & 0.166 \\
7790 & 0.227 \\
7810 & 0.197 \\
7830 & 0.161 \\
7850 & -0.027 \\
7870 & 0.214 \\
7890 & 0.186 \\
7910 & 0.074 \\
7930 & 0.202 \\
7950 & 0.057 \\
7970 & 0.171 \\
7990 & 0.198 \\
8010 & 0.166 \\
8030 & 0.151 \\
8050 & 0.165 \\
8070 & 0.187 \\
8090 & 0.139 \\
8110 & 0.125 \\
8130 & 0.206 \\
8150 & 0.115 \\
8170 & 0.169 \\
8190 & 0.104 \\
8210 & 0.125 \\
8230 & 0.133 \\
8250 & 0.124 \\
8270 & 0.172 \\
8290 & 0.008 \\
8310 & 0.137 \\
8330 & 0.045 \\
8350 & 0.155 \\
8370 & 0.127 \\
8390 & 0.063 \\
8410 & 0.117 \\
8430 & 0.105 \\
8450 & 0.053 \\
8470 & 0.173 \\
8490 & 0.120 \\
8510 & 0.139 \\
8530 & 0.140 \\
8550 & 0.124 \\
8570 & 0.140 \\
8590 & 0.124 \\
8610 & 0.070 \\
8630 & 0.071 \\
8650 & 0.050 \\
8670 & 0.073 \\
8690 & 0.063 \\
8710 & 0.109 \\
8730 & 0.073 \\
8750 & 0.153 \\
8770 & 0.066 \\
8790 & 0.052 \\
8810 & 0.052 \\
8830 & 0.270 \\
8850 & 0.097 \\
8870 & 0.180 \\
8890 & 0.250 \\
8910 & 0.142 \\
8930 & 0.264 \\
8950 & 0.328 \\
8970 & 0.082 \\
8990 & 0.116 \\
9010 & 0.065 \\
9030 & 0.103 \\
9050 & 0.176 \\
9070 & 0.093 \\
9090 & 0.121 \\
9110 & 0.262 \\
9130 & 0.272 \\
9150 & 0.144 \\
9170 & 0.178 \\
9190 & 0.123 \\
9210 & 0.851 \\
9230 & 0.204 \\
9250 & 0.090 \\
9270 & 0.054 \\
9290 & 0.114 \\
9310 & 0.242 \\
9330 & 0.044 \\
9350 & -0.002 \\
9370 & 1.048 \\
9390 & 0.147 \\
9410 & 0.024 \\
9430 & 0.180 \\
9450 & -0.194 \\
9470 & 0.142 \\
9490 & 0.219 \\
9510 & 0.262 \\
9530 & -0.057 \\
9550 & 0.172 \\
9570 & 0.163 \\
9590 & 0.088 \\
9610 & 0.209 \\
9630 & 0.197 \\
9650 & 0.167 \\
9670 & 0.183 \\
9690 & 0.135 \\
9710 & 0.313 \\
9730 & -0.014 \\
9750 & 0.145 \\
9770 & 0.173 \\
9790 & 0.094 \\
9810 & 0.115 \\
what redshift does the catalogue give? 0.84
